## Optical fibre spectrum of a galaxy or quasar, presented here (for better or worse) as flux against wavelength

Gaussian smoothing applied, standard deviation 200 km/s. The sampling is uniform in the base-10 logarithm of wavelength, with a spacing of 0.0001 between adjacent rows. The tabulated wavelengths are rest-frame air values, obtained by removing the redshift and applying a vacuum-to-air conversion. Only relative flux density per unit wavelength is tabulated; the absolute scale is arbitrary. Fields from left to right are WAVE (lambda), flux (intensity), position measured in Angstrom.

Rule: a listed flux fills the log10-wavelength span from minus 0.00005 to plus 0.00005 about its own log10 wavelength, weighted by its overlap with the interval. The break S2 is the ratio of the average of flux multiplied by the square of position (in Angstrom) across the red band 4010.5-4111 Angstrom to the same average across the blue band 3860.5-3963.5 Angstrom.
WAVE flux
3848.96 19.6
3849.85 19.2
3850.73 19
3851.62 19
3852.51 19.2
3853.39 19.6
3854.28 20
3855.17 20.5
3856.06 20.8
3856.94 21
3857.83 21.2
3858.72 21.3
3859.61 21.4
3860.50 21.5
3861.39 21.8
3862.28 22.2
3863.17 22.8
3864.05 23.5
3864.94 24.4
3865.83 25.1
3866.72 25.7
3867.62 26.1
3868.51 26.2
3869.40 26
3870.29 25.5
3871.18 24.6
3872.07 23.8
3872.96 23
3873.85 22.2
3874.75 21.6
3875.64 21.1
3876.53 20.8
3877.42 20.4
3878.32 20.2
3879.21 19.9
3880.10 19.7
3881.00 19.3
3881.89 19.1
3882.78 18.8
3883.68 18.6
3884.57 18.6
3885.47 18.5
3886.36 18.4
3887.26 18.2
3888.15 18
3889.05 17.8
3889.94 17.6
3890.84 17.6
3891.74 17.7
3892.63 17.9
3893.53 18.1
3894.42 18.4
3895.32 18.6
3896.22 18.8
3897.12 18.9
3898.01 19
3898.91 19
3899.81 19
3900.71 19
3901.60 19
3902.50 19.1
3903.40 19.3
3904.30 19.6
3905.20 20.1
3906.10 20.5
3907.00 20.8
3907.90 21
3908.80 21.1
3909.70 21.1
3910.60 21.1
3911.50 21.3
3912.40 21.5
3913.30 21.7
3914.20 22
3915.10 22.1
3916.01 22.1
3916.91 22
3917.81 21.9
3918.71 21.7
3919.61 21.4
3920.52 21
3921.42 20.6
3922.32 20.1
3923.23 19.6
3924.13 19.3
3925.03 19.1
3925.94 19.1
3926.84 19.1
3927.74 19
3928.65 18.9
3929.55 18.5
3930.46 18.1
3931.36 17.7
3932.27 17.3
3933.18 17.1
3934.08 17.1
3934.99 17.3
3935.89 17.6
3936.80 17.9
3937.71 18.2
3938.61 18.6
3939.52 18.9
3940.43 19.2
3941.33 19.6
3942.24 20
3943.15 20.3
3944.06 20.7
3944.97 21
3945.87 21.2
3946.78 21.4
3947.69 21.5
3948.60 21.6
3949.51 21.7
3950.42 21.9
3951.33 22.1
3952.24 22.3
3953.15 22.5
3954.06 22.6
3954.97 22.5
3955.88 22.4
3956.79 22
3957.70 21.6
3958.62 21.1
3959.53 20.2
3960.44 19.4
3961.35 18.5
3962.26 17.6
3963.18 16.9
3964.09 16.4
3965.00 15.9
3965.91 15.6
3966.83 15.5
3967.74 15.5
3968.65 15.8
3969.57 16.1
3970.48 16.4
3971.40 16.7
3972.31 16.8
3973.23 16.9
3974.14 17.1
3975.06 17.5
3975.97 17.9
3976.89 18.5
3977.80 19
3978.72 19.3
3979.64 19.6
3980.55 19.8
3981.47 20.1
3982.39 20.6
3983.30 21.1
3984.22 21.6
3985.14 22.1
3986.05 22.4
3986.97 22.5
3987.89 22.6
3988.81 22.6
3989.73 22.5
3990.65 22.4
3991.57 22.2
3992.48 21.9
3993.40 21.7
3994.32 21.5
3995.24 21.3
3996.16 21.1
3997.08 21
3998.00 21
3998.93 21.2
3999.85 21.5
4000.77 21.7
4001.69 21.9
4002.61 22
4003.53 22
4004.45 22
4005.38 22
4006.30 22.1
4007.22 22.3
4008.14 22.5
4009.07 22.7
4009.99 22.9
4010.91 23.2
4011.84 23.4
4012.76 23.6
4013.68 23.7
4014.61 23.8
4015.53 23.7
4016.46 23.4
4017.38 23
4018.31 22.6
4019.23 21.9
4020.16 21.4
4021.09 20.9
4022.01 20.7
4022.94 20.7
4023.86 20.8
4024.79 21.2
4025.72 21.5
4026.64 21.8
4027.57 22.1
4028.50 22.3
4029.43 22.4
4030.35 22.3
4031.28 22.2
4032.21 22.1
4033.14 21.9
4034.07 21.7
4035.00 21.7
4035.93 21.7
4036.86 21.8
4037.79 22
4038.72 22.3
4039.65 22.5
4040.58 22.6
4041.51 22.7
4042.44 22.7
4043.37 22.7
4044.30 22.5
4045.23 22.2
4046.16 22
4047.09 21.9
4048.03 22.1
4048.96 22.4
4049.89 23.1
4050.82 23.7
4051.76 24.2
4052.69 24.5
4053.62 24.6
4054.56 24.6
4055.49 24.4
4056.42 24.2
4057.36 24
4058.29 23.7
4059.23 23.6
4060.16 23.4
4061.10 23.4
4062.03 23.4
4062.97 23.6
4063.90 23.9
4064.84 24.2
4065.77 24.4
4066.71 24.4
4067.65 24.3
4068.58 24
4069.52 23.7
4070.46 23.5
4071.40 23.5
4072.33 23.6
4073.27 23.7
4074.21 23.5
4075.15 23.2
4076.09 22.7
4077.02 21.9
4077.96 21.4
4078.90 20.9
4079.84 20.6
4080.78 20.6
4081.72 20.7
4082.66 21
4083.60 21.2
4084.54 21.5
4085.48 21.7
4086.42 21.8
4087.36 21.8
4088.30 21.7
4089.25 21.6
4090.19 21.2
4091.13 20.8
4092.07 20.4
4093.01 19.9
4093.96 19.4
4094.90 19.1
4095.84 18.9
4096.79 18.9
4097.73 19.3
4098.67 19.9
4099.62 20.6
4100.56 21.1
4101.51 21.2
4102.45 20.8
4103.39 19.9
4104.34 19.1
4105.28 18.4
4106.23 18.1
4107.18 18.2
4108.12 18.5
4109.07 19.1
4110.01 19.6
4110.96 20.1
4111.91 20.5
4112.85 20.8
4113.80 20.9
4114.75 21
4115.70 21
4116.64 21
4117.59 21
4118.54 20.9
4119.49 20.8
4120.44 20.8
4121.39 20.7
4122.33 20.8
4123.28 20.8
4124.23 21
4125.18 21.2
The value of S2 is 1.16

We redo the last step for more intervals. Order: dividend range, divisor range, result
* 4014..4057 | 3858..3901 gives 1.17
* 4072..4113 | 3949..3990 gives 1.12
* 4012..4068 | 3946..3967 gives 1.18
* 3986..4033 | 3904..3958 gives 1.13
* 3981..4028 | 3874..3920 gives 1.17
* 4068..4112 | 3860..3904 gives 1.13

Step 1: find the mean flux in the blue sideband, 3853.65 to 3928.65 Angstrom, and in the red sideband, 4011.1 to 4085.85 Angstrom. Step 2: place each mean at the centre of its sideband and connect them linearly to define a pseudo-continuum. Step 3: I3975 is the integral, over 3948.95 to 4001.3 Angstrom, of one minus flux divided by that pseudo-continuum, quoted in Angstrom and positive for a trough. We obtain 4.2 Angstrom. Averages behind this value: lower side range 20.7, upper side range 22.7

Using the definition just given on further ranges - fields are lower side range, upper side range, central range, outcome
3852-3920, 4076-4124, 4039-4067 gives -3.9 Angstrom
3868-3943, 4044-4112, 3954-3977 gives 2.7 Angstrom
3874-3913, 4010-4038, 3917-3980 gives 4.2 Angstrom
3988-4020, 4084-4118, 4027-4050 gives -0.7 Angstrom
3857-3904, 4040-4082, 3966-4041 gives 4.3 Angstrom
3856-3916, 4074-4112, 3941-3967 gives 0.5 Angstrom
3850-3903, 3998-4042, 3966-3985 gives 3.1 Angstrom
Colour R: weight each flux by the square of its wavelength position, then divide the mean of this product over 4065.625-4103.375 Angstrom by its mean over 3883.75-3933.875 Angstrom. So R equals 1.2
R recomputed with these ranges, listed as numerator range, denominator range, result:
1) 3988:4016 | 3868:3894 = 1.16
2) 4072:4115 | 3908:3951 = 1.12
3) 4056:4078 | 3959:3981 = 1.42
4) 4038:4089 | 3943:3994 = 1.20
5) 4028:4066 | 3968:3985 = 1.29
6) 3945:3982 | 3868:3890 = 0.96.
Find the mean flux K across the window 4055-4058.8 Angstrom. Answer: 24.1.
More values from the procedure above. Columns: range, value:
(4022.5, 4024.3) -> 20.8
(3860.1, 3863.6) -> 22.1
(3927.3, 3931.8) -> 18.4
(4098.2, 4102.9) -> 20.7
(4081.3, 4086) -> 21.2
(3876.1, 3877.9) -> 20.5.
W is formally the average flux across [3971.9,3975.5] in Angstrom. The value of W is 17.1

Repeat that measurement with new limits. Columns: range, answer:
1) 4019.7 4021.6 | 21.2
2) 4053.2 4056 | 24.5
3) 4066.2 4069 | 24.2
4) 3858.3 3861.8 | 21.5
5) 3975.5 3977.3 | 18.2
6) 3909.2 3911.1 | 21.1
